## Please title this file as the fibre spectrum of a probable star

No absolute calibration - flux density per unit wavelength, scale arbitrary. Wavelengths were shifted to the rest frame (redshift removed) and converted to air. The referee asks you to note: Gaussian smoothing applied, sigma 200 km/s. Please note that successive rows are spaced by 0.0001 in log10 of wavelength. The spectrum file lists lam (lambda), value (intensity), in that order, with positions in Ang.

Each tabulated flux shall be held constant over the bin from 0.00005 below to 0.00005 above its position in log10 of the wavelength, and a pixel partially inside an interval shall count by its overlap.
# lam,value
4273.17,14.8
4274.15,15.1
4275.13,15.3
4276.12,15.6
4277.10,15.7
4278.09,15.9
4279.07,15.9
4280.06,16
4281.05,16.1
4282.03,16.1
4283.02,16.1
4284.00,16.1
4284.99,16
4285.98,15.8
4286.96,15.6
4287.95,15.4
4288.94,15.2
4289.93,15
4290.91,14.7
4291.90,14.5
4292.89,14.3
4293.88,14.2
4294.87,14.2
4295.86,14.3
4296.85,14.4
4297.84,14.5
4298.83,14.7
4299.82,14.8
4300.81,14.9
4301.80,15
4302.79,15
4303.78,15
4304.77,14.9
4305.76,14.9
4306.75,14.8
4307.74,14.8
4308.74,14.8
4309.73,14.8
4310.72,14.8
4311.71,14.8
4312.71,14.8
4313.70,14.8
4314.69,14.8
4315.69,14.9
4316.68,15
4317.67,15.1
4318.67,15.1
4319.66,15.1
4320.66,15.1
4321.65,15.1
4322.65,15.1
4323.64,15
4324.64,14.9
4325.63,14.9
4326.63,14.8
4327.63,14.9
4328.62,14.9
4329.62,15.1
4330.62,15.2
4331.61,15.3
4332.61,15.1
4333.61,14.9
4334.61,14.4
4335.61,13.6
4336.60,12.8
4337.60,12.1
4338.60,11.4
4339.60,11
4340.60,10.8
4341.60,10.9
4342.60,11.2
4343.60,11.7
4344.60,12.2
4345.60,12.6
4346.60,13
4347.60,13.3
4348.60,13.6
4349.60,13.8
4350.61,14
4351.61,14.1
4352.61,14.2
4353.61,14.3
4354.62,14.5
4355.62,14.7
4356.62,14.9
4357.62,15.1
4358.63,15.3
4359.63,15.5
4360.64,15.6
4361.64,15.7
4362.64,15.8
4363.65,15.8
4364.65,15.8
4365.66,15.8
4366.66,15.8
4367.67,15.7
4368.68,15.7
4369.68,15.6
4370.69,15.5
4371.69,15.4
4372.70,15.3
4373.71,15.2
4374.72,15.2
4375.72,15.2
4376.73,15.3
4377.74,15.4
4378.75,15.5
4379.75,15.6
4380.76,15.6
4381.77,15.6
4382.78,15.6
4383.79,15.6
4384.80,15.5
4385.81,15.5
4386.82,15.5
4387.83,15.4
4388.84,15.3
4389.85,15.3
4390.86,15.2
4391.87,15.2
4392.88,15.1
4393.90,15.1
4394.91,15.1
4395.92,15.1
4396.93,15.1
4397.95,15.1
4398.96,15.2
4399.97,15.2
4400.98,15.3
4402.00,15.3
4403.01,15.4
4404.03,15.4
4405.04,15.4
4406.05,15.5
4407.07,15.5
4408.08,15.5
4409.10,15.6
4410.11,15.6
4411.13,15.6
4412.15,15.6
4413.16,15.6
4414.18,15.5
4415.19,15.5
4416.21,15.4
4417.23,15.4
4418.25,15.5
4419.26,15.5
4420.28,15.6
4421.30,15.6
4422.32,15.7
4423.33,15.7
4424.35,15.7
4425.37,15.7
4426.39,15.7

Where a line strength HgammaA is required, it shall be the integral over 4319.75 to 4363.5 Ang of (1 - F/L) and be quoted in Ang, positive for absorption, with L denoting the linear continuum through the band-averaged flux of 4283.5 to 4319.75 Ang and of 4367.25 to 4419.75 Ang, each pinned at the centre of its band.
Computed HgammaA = 3.2 Ang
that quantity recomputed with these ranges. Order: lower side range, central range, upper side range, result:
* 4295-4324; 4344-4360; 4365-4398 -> 1.2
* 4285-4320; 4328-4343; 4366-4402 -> 1.8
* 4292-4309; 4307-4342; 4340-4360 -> -0.6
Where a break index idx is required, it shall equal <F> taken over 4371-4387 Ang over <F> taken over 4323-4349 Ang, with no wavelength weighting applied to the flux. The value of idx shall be 1.15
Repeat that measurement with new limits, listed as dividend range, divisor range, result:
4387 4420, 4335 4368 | 1.11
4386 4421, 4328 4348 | 1.17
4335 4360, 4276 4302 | 0.87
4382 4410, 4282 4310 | 1.02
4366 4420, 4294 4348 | 1.09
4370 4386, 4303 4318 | 1.04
